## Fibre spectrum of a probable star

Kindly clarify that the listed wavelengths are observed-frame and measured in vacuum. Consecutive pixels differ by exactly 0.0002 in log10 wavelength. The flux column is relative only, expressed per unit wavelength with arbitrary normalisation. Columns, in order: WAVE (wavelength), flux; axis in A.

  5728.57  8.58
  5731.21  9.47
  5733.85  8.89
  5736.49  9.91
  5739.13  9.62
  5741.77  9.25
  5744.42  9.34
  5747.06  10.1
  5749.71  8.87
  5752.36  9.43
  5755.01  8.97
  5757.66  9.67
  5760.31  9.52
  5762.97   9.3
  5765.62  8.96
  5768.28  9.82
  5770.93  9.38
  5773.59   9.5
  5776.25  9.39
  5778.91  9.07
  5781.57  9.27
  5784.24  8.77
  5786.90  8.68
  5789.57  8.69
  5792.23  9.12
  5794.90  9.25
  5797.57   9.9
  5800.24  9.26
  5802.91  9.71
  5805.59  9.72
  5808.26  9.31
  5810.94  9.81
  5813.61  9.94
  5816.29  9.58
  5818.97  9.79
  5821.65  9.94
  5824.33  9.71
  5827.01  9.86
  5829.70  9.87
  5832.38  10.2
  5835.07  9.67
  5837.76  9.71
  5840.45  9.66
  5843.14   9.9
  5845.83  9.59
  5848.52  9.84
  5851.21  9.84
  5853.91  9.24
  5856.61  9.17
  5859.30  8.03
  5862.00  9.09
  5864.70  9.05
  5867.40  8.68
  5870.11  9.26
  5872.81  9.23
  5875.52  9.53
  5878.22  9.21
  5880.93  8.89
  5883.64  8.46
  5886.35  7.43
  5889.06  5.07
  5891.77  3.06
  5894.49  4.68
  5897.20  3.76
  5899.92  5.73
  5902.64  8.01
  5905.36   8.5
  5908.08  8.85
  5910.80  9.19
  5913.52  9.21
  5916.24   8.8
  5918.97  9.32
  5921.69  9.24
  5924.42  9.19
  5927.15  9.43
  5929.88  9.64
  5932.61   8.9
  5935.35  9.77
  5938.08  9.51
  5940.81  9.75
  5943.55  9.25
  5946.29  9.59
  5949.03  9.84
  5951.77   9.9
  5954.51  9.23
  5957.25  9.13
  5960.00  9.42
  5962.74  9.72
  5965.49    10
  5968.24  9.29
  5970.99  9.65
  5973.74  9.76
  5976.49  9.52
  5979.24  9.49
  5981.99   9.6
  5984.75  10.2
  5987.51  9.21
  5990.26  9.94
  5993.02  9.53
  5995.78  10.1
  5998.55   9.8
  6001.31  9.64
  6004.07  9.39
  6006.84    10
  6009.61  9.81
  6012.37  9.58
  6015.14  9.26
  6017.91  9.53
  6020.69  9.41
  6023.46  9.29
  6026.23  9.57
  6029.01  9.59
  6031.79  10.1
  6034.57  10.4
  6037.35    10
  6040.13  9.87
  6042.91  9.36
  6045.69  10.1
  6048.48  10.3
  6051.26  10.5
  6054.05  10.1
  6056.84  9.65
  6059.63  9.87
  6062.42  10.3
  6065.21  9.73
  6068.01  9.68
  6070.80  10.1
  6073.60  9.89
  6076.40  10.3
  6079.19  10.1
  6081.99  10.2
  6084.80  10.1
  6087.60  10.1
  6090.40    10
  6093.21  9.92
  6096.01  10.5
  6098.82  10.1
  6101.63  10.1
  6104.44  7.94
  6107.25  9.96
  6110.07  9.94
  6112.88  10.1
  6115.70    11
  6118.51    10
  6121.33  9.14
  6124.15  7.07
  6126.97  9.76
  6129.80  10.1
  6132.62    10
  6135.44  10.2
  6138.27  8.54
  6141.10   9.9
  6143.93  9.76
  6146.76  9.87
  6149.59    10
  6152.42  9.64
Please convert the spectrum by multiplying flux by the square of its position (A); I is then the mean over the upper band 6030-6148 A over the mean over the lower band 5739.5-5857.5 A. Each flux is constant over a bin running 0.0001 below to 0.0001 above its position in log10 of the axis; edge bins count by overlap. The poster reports 1.15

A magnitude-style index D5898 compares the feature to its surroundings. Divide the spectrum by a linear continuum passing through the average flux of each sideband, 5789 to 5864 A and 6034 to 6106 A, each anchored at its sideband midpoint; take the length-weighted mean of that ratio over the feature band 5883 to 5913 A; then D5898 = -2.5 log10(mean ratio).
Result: 0.41 mag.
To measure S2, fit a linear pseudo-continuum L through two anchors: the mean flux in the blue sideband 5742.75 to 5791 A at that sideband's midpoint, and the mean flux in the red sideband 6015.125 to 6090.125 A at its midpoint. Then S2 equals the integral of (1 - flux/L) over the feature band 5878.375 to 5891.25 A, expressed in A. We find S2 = 3.0 A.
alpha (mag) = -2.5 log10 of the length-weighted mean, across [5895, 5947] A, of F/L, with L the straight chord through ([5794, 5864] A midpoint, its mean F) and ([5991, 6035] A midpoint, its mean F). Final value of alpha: 0.12 mag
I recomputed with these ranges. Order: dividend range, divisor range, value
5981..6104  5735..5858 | 1.13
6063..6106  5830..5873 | 1.14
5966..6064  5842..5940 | 1.20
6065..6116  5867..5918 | 1.39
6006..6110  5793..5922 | 1.20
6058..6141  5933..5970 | 1.08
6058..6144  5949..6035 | 1.06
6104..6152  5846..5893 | 1.24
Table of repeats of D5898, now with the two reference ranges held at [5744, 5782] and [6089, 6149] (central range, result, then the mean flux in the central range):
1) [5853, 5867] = 0.07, 8.89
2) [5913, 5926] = 0.04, 9.15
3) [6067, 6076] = -0.03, 9.94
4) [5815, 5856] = -0.03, 9.75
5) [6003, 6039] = -0.01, 9.69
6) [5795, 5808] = -0.02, 9.58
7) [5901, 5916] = 0.10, 8.7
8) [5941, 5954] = -0.01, 9.62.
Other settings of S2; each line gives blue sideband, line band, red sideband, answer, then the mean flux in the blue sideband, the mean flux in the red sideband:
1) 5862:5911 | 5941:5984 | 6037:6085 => -4.7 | 7.59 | 10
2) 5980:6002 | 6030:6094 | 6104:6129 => -2.8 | 9.75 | 9.51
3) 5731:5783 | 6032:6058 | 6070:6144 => -0.8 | 9.38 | 9.81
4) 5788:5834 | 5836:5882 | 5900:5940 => 0.3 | 9.62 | 9.01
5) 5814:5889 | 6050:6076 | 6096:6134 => -1.1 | 9.28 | 9.66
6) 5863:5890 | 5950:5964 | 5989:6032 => -0.4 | 8.54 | 9.64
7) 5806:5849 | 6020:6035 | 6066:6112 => 0.3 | 9.77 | 9.93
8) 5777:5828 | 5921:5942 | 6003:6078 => 0.5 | 9.44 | 9.84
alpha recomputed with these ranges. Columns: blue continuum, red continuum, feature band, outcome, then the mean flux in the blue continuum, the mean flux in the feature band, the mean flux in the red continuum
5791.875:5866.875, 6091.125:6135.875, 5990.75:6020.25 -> 0.001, 9.56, 9.66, 9.73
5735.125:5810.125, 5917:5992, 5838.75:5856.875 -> -0.024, 9.35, 9.63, 9.53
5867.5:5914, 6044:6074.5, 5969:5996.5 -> -0.093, 7.53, 9.68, 10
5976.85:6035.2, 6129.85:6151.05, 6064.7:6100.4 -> -0.036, 9.68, 10.1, 9.78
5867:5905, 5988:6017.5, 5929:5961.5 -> -0.125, 7.21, 9.49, 9.69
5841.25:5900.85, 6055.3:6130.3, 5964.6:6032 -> -0.065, 8.06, 9.64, 9.84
